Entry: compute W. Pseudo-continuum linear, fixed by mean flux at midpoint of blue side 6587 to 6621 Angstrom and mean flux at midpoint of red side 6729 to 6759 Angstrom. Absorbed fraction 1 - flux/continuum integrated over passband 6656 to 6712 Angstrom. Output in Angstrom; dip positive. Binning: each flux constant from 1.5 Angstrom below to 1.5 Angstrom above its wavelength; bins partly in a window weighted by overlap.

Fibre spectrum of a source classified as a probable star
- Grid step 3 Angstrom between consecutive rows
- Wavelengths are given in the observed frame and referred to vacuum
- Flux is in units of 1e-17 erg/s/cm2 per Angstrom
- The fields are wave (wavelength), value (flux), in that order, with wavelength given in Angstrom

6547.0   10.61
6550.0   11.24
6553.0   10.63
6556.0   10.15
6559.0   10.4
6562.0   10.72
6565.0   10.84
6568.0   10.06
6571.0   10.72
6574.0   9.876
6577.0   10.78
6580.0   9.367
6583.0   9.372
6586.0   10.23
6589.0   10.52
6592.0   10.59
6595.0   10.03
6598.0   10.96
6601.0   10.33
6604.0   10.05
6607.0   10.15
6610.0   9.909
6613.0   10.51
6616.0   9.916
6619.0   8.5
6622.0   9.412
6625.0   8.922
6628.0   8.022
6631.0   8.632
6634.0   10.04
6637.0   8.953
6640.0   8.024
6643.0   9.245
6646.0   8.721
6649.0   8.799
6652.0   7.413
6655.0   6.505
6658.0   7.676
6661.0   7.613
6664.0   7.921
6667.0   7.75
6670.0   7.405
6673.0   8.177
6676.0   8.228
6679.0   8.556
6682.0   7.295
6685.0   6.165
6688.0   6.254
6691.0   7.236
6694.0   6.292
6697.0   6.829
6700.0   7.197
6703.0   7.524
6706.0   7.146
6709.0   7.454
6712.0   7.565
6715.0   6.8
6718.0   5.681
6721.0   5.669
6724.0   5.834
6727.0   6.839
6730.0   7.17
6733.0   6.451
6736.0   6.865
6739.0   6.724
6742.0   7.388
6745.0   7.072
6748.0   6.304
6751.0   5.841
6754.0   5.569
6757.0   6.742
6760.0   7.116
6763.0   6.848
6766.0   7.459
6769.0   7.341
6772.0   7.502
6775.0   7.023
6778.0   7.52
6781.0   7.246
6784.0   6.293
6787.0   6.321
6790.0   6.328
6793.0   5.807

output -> 5.1 Angstrom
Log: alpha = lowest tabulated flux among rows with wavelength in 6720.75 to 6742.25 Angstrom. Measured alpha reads 5.669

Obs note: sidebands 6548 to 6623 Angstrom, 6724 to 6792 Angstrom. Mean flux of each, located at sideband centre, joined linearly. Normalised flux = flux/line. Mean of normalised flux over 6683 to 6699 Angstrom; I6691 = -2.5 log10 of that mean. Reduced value 0.22 mag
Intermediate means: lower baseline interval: 10.2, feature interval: 6.6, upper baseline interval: 6.79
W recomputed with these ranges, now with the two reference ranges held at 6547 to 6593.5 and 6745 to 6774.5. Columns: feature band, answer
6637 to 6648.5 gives 0.4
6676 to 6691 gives 1.9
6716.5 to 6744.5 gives 3.0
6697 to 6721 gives 2.5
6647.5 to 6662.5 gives 2.0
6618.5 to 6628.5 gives 0.6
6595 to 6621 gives -1.0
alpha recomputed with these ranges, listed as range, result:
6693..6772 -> 5.569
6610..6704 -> 6.165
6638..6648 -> 8.024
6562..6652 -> 7.413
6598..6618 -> 9.909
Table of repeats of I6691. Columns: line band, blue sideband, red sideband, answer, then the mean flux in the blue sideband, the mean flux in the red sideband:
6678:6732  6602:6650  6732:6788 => 0.15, 9.25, 6.83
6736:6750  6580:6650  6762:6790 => 0.11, 9.56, 7.03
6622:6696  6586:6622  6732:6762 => 0.11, 10.1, 6.61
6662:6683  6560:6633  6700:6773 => 0.04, 9.94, 6.79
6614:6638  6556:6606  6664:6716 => 0.00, 10.3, 7.31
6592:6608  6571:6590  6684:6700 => -0.10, 10.1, 6.63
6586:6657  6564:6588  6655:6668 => -0.06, 10.1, 7.6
